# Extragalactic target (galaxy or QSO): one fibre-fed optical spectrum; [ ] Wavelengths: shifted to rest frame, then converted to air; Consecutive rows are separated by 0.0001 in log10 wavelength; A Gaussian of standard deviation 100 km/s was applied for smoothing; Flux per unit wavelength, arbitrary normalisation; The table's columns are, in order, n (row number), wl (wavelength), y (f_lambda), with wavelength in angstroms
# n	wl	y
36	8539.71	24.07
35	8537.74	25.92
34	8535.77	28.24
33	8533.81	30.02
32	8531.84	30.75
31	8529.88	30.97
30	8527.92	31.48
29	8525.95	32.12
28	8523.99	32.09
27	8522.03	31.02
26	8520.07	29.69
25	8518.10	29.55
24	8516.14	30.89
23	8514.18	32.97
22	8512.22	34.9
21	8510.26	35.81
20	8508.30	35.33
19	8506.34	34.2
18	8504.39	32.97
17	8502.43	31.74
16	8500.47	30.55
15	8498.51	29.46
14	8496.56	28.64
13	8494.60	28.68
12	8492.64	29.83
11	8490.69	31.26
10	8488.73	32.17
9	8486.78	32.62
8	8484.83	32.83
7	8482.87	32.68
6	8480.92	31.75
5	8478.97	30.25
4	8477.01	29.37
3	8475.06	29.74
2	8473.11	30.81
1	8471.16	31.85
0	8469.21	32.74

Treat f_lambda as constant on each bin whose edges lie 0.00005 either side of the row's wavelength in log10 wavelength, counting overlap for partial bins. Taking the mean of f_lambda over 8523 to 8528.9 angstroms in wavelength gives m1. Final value 31.9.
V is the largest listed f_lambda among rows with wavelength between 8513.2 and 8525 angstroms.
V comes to 32.97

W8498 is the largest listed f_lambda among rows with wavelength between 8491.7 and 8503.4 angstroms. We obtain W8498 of 31.74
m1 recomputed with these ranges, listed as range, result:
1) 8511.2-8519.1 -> 32.1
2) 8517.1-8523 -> 30.1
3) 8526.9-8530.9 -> 31.2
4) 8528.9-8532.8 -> 30.9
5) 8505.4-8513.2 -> 35.1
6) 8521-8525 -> 31.6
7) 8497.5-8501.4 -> 30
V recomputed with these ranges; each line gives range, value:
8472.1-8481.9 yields 31.75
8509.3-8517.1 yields 35.81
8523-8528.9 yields 32.12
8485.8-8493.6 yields 32.62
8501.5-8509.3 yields 35.33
